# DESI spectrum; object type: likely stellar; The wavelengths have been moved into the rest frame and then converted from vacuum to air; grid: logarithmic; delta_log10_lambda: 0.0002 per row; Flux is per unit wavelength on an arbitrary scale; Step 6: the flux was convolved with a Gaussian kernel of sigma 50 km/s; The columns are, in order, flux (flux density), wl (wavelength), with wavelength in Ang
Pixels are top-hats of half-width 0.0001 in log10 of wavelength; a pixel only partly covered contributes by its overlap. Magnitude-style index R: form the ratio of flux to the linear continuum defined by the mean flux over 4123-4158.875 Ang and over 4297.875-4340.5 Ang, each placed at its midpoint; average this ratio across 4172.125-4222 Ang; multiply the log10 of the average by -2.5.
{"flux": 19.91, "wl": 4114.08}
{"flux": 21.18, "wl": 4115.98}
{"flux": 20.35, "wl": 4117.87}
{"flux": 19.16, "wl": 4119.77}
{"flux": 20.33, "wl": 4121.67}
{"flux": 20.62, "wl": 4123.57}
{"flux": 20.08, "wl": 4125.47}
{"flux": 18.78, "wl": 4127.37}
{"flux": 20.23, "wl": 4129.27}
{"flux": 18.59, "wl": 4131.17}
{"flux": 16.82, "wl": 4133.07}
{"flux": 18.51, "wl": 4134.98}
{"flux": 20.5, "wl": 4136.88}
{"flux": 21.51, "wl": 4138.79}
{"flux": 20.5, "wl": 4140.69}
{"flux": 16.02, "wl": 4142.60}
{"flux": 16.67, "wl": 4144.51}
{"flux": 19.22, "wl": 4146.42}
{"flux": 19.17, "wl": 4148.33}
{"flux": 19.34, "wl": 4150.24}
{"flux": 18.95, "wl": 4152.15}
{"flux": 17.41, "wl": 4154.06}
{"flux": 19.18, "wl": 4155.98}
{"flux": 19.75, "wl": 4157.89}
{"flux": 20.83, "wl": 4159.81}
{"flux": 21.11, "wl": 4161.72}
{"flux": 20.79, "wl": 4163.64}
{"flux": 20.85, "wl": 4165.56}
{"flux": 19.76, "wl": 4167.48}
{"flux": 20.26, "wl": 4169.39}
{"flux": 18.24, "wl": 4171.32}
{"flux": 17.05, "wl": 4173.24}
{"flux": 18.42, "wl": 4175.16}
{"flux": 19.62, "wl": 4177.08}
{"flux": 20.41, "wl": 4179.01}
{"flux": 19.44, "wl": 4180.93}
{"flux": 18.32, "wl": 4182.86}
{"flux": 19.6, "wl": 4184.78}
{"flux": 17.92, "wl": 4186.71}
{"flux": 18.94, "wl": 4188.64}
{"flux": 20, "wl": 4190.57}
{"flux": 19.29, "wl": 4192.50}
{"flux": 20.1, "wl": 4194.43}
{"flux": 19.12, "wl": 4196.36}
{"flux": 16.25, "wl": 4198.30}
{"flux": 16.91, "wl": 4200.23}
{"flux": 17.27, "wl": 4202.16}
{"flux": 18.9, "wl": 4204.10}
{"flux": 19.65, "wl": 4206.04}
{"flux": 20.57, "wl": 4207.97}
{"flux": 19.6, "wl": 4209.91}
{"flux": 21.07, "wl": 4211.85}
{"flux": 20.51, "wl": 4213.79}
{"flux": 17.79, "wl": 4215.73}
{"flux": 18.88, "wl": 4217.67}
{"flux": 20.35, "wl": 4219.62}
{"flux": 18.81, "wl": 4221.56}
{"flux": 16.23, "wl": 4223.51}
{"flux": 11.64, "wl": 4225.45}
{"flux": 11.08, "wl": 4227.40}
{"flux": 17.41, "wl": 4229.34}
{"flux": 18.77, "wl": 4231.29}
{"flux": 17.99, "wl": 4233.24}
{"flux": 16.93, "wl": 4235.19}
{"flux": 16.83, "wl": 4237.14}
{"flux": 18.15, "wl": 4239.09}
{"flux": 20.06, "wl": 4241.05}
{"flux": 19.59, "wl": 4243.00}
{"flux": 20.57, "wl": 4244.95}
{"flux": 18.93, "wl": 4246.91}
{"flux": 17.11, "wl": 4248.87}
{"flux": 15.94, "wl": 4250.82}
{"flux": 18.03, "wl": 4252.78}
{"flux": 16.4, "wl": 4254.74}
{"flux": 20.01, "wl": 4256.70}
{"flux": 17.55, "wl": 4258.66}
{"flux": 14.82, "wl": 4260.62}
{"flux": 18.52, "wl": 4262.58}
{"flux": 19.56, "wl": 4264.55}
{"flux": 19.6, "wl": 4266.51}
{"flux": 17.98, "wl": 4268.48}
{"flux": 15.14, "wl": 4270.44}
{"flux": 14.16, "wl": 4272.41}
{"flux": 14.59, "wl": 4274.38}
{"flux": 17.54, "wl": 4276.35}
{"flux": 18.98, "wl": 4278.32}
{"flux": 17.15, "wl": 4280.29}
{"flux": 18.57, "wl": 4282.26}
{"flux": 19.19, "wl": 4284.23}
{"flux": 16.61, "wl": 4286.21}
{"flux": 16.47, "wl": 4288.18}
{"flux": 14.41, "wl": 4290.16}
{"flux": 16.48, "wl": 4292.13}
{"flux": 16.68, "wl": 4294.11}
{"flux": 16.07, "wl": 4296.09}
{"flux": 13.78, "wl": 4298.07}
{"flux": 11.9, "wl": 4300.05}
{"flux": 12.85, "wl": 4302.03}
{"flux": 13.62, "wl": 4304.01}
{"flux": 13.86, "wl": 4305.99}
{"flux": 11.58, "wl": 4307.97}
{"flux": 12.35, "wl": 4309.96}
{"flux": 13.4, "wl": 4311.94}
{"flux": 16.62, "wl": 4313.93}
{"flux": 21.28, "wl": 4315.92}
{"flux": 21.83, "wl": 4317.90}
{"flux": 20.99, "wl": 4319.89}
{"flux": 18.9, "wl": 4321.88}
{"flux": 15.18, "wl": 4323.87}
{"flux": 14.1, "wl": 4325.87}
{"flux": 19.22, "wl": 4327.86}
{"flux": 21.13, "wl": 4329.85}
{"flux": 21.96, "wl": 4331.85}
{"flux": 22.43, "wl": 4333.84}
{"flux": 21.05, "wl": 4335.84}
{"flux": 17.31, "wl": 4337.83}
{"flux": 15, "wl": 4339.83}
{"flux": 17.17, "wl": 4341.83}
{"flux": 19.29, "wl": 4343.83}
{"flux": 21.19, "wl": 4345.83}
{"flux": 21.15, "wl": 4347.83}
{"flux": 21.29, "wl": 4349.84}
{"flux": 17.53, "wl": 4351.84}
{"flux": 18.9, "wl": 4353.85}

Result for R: -0.04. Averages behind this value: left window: 19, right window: 16.9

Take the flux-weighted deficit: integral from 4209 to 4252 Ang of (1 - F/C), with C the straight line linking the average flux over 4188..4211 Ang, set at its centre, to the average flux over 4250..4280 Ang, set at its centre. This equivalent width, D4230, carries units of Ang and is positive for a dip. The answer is 0.5 Ang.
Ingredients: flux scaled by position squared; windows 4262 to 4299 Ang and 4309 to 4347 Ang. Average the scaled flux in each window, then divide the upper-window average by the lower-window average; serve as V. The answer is 1.12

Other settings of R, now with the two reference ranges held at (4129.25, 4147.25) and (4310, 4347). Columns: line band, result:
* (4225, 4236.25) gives 0.181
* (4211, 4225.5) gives 0.010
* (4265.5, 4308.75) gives 0.181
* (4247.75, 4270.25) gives 0.059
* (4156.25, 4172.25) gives -0.078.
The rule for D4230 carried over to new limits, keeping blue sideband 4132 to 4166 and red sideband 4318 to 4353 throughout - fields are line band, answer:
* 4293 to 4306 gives 3.4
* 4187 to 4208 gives 0.6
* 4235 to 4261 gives 1.6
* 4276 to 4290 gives 1.2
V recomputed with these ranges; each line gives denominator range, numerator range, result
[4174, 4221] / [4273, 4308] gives 0.86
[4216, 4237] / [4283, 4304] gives 0.94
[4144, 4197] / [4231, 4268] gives 0.98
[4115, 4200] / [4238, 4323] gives 0.93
